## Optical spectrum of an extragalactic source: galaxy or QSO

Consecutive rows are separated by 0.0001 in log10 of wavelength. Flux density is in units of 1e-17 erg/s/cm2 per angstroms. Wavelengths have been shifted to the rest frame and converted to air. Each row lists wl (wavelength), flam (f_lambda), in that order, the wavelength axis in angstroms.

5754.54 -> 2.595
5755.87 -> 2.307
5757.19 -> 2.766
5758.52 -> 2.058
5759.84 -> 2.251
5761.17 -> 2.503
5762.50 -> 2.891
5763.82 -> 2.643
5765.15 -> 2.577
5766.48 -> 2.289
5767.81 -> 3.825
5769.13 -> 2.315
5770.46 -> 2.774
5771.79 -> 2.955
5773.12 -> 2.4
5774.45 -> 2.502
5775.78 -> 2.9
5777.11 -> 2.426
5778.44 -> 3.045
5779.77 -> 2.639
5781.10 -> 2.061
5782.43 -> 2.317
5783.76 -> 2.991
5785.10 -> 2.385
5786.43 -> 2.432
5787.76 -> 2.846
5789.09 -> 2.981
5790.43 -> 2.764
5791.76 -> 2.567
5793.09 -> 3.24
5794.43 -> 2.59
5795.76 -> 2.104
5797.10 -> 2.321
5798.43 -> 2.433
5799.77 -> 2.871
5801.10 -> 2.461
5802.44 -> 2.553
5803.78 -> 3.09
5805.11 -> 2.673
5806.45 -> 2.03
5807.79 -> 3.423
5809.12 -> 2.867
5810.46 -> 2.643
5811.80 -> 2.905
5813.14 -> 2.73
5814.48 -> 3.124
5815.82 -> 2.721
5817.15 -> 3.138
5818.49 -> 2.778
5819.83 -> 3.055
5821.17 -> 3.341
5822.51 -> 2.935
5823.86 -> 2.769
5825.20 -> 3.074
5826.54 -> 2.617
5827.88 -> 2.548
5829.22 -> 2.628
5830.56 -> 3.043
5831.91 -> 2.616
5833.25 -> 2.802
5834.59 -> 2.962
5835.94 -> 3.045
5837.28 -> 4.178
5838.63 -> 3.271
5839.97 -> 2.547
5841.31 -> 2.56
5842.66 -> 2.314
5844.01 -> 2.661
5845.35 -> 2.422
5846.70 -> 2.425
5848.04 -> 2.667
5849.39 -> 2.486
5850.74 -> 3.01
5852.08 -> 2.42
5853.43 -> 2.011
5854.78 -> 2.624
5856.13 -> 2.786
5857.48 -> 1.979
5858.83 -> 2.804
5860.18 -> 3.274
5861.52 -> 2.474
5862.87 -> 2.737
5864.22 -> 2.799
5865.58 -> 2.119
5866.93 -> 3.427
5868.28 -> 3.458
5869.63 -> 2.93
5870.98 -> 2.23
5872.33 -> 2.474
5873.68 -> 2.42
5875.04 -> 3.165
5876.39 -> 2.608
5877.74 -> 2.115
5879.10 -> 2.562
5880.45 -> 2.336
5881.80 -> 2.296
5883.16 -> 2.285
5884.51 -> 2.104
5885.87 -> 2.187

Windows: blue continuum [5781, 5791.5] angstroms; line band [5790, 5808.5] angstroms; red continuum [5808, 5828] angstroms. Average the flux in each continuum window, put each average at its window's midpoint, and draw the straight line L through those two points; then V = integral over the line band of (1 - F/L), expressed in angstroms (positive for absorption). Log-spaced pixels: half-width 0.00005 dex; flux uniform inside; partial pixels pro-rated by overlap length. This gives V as 0.6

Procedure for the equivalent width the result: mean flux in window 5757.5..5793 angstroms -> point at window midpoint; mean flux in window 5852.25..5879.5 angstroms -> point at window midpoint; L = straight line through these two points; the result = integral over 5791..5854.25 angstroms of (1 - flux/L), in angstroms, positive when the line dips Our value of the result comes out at -2.8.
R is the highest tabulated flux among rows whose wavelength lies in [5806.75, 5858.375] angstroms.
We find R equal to 4.178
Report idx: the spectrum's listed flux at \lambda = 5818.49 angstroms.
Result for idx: 2.778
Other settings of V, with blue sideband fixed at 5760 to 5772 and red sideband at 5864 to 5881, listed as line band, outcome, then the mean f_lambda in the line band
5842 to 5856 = 0.8 angstroms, 2.51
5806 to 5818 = -0.7 angstroms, 2.86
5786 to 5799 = 0.4 angstroms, 2.63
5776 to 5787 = 0.7 angstroms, 2.55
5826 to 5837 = -0.6 angstroms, 2.84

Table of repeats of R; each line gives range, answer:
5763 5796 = 3.825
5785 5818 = 3.423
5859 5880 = 3.458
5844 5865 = 3.274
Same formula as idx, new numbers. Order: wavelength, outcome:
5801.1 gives 2.461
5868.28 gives 3.458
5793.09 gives 3.24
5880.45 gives 2.336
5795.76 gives 2.104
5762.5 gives 2.891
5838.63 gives 3.271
